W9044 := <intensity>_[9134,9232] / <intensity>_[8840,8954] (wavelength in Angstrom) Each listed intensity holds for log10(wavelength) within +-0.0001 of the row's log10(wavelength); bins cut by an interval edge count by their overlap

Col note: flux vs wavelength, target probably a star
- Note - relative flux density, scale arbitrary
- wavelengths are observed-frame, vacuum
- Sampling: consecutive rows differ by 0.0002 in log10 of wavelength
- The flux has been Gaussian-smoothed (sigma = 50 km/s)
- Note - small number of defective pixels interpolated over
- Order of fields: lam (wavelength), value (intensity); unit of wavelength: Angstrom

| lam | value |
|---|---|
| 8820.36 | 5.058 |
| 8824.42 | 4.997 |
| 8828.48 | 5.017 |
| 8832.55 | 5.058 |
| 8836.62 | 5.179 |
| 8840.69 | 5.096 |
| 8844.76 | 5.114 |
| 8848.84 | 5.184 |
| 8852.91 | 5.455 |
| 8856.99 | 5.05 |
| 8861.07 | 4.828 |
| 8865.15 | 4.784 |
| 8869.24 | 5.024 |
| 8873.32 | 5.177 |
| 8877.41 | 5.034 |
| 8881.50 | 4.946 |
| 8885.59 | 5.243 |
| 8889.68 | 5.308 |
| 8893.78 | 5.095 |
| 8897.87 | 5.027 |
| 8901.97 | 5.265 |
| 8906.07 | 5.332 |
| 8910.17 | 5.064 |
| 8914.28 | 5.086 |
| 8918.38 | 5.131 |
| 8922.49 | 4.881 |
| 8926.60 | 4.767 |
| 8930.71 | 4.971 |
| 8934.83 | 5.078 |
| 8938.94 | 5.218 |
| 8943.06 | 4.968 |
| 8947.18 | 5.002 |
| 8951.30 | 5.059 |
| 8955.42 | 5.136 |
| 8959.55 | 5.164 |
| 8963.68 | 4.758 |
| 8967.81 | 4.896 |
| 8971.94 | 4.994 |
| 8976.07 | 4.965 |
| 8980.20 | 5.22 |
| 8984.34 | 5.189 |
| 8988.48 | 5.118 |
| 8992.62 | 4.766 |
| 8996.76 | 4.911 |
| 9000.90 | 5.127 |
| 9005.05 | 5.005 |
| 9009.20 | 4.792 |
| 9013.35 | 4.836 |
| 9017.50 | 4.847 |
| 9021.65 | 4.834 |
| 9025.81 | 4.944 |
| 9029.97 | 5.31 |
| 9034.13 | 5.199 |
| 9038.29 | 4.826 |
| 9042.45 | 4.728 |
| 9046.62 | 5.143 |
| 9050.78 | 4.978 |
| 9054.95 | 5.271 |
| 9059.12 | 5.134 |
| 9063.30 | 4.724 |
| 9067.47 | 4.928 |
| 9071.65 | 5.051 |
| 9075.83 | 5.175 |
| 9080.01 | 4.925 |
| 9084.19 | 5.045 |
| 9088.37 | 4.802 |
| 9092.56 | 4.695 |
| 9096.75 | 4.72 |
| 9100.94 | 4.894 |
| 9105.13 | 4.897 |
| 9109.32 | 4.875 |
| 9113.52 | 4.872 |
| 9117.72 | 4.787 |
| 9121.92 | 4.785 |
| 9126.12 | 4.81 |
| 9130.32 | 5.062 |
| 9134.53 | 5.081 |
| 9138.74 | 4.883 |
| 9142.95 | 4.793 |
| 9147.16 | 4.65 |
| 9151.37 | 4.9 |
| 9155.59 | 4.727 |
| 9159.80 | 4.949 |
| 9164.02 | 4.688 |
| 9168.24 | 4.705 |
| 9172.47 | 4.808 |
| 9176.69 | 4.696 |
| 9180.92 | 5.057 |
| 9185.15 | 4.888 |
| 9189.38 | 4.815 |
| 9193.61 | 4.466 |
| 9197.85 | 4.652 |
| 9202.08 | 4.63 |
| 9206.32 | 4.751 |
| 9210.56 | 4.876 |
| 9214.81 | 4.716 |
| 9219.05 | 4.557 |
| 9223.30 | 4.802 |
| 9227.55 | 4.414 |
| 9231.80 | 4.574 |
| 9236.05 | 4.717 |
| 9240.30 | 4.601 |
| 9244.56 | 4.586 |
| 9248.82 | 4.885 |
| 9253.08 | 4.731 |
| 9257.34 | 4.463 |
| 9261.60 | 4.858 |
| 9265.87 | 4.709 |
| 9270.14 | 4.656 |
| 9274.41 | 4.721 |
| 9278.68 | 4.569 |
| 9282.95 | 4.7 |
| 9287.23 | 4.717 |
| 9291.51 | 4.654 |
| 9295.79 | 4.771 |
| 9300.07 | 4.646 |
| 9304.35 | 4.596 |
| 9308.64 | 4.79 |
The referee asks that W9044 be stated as 0.9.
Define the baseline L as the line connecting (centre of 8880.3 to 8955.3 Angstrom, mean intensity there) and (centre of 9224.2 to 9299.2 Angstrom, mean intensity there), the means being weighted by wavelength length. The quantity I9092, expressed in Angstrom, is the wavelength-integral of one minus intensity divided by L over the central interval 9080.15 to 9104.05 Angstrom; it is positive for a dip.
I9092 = 0.2 Angstrom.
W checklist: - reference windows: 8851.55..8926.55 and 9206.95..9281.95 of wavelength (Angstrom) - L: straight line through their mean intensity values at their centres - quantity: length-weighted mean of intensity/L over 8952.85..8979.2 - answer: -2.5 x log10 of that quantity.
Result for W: 0.00 mag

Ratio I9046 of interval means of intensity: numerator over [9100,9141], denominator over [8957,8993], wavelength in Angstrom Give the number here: 0.97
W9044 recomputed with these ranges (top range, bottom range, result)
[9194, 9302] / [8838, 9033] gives 0.93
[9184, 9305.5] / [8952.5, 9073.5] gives 0.94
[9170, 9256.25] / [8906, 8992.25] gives 0.93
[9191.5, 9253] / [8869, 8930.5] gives 0.92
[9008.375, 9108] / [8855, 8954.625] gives 0.98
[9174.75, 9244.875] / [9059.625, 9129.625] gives 0.96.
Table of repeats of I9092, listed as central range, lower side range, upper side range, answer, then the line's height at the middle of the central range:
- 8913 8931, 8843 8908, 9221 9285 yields 0.35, 5.06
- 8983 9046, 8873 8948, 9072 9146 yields 0.22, 4.98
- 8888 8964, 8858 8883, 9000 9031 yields -1.78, 4.96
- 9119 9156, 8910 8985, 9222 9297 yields -0.38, 4.81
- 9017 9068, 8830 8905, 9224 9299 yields -0.88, 4.91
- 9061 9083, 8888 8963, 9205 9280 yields -0.33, 4.89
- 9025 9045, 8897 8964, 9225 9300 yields -0.29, 4.94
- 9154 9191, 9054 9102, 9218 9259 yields -0.43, 4.76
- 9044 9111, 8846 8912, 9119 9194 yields -0.58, 4.91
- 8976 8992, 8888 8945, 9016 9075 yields -0.23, 5.04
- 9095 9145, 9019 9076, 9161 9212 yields 0.04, 4.88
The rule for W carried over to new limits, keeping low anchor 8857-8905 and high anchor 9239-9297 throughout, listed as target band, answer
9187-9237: 0.02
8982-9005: -0.01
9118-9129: 0.00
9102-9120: 0.00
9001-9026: 0.01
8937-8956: -0.01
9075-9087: -0.03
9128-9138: -0.05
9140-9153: 0.01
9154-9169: 0.00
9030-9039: -0.04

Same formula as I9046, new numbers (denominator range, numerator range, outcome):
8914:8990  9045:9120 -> 0.98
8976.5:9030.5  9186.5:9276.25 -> 0.94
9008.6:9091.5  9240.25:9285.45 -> 0.94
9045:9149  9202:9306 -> 0.95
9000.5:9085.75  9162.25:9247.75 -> 0.94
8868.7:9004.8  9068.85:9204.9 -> 0.96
